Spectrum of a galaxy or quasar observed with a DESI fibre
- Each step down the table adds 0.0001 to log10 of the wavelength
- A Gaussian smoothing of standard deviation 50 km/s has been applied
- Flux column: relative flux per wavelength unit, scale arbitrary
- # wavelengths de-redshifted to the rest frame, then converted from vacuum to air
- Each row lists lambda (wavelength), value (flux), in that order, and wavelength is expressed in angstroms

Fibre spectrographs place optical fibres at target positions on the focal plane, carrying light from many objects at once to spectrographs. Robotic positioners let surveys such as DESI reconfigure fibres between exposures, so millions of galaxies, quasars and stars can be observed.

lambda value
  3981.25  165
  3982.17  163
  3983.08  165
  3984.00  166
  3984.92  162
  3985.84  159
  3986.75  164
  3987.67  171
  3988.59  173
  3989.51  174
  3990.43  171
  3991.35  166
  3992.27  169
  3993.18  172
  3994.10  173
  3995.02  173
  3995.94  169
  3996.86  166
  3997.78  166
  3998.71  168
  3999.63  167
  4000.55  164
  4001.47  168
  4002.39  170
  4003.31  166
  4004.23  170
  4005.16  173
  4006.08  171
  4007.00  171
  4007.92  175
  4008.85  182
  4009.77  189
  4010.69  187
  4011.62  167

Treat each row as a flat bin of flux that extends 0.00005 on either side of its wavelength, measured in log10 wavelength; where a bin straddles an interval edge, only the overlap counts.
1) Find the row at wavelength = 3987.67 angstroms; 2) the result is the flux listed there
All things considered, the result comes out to 171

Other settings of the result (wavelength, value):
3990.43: 171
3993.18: 172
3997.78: 166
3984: 166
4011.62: 167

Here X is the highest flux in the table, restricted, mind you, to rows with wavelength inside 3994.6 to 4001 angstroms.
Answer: 173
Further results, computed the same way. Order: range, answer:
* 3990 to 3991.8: 171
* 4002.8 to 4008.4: 175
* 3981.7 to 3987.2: 166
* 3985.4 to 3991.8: 174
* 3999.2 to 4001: 167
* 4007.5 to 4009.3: 182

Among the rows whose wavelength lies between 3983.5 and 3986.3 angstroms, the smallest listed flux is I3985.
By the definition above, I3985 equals 159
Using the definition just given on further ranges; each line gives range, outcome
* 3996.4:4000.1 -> 166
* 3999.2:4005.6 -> 164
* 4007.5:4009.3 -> 175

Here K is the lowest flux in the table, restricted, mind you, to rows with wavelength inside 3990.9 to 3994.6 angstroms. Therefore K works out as 166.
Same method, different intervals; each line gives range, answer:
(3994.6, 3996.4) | 169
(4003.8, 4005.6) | 170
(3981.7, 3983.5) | 163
